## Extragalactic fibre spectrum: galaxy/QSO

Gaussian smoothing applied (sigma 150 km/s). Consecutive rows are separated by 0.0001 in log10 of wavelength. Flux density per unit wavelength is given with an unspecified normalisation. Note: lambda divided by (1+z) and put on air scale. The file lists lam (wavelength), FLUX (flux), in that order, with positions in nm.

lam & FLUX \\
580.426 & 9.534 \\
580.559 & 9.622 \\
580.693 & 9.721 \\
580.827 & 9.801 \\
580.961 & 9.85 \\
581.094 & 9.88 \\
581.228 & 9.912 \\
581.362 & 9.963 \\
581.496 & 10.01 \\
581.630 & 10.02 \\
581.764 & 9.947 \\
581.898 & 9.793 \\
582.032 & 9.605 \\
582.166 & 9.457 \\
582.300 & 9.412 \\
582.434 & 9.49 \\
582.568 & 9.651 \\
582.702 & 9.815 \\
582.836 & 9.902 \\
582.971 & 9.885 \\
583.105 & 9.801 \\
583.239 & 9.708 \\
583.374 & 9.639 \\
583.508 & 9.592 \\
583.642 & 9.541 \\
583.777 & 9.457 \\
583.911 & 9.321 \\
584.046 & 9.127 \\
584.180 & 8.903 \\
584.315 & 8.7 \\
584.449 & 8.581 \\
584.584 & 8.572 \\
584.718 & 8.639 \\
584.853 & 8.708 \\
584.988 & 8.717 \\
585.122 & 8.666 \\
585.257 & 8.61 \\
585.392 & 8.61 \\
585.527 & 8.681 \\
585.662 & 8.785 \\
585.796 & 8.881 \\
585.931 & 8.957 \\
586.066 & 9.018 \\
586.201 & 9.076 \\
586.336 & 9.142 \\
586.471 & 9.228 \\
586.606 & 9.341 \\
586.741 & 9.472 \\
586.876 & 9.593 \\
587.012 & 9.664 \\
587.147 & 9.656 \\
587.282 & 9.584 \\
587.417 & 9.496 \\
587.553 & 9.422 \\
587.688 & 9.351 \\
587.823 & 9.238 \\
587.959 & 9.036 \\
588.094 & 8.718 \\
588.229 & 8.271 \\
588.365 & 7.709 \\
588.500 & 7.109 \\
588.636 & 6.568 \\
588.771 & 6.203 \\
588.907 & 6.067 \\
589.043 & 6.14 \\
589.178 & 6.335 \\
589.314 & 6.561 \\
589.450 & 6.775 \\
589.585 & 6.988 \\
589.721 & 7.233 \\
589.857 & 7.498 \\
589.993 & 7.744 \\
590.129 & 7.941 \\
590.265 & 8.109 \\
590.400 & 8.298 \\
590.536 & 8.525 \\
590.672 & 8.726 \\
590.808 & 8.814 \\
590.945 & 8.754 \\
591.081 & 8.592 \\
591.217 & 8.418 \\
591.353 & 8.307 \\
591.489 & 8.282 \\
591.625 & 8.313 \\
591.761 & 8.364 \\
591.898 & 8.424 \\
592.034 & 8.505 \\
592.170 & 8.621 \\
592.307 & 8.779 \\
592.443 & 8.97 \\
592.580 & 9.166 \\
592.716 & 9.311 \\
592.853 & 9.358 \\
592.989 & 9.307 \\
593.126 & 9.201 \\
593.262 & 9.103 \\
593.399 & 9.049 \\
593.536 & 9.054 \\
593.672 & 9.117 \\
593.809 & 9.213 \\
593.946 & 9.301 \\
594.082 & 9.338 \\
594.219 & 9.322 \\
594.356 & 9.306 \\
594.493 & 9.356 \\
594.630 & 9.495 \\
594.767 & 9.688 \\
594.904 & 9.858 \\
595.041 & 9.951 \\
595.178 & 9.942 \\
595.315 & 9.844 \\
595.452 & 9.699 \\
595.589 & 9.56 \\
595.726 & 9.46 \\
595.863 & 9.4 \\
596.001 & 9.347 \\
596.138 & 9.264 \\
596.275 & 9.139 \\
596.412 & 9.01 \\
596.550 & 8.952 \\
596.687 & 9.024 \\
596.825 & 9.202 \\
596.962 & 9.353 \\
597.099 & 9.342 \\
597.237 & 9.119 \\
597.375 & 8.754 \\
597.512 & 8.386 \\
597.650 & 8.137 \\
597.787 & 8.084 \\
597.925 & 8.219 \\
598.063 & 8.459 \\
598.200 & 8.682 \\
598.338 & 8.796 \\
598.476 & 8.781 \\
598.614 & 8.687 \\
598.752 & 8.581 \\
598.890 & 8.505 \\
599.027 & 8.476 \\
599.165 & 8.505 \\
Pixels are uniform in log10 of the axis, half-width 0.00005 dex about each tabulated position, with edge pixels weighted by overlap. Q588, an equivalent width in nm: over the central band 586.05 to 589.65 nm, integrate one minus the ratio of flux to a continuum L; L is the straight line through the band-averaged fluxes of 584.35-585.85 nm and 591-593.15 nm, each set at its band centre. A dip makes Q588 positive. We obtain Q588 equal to 0.18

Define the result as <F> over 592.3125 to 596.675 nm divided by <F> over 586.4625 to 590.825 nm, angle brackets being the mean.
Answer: 1.15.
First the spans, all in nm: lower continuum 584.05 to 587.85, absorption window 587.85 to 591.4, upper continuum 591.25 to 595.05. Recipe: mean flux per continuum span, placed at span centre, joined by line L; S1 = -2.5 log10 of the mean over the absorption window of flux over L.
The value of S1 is 0.18 mag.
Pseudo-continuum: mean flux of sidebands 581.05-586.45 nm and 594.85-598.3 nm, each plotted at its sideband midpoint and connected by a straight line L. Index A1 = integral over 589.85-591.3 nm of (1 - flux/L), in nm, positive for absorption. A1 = 0.14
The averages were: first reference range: 9.3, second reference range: 9.12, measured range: 8.34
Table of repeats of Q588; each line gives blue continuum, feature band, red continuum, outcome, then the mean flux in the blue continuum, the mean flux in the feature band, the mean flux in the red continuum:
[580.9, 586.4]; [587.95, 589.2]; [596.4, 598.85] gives 0.27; 9.32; 7.17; 8.74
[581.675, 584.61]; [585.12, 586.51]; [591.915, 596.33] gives 0.08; 9.47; 8.88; 9.3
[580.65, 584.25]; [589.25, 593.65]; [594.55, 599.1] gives 0.41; 9.67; 8.42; 9.07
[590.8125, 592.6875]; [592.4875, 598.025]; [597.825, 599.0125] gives -0.41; 8.6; 9.21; 8.57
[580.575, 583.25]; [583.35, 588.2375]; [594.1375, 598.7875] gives 0.26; 9.78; 9.09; 9.13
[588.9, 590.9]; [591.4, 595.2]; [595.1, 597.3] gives -0.27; 7.51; 9.12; 9.36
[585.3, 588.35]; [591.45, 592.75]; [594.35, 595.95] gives 0.11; 9.12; 8.67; 9.64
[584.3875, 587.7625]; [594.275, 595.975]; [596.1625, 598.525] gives -0.15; 9.06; 9.62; 8.8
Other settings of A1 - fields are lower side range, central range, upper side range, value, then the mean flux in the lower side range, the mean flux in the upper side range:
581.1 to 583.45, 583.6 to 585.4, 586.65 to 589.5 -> 0.06 nm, 9.77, 8.16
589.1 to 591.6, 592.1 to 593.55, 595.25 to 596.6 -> -0.09 nm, 7.89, 9.37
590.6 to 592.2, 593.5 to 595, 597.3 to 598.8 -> -0.16 nm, 8.51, 8.51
